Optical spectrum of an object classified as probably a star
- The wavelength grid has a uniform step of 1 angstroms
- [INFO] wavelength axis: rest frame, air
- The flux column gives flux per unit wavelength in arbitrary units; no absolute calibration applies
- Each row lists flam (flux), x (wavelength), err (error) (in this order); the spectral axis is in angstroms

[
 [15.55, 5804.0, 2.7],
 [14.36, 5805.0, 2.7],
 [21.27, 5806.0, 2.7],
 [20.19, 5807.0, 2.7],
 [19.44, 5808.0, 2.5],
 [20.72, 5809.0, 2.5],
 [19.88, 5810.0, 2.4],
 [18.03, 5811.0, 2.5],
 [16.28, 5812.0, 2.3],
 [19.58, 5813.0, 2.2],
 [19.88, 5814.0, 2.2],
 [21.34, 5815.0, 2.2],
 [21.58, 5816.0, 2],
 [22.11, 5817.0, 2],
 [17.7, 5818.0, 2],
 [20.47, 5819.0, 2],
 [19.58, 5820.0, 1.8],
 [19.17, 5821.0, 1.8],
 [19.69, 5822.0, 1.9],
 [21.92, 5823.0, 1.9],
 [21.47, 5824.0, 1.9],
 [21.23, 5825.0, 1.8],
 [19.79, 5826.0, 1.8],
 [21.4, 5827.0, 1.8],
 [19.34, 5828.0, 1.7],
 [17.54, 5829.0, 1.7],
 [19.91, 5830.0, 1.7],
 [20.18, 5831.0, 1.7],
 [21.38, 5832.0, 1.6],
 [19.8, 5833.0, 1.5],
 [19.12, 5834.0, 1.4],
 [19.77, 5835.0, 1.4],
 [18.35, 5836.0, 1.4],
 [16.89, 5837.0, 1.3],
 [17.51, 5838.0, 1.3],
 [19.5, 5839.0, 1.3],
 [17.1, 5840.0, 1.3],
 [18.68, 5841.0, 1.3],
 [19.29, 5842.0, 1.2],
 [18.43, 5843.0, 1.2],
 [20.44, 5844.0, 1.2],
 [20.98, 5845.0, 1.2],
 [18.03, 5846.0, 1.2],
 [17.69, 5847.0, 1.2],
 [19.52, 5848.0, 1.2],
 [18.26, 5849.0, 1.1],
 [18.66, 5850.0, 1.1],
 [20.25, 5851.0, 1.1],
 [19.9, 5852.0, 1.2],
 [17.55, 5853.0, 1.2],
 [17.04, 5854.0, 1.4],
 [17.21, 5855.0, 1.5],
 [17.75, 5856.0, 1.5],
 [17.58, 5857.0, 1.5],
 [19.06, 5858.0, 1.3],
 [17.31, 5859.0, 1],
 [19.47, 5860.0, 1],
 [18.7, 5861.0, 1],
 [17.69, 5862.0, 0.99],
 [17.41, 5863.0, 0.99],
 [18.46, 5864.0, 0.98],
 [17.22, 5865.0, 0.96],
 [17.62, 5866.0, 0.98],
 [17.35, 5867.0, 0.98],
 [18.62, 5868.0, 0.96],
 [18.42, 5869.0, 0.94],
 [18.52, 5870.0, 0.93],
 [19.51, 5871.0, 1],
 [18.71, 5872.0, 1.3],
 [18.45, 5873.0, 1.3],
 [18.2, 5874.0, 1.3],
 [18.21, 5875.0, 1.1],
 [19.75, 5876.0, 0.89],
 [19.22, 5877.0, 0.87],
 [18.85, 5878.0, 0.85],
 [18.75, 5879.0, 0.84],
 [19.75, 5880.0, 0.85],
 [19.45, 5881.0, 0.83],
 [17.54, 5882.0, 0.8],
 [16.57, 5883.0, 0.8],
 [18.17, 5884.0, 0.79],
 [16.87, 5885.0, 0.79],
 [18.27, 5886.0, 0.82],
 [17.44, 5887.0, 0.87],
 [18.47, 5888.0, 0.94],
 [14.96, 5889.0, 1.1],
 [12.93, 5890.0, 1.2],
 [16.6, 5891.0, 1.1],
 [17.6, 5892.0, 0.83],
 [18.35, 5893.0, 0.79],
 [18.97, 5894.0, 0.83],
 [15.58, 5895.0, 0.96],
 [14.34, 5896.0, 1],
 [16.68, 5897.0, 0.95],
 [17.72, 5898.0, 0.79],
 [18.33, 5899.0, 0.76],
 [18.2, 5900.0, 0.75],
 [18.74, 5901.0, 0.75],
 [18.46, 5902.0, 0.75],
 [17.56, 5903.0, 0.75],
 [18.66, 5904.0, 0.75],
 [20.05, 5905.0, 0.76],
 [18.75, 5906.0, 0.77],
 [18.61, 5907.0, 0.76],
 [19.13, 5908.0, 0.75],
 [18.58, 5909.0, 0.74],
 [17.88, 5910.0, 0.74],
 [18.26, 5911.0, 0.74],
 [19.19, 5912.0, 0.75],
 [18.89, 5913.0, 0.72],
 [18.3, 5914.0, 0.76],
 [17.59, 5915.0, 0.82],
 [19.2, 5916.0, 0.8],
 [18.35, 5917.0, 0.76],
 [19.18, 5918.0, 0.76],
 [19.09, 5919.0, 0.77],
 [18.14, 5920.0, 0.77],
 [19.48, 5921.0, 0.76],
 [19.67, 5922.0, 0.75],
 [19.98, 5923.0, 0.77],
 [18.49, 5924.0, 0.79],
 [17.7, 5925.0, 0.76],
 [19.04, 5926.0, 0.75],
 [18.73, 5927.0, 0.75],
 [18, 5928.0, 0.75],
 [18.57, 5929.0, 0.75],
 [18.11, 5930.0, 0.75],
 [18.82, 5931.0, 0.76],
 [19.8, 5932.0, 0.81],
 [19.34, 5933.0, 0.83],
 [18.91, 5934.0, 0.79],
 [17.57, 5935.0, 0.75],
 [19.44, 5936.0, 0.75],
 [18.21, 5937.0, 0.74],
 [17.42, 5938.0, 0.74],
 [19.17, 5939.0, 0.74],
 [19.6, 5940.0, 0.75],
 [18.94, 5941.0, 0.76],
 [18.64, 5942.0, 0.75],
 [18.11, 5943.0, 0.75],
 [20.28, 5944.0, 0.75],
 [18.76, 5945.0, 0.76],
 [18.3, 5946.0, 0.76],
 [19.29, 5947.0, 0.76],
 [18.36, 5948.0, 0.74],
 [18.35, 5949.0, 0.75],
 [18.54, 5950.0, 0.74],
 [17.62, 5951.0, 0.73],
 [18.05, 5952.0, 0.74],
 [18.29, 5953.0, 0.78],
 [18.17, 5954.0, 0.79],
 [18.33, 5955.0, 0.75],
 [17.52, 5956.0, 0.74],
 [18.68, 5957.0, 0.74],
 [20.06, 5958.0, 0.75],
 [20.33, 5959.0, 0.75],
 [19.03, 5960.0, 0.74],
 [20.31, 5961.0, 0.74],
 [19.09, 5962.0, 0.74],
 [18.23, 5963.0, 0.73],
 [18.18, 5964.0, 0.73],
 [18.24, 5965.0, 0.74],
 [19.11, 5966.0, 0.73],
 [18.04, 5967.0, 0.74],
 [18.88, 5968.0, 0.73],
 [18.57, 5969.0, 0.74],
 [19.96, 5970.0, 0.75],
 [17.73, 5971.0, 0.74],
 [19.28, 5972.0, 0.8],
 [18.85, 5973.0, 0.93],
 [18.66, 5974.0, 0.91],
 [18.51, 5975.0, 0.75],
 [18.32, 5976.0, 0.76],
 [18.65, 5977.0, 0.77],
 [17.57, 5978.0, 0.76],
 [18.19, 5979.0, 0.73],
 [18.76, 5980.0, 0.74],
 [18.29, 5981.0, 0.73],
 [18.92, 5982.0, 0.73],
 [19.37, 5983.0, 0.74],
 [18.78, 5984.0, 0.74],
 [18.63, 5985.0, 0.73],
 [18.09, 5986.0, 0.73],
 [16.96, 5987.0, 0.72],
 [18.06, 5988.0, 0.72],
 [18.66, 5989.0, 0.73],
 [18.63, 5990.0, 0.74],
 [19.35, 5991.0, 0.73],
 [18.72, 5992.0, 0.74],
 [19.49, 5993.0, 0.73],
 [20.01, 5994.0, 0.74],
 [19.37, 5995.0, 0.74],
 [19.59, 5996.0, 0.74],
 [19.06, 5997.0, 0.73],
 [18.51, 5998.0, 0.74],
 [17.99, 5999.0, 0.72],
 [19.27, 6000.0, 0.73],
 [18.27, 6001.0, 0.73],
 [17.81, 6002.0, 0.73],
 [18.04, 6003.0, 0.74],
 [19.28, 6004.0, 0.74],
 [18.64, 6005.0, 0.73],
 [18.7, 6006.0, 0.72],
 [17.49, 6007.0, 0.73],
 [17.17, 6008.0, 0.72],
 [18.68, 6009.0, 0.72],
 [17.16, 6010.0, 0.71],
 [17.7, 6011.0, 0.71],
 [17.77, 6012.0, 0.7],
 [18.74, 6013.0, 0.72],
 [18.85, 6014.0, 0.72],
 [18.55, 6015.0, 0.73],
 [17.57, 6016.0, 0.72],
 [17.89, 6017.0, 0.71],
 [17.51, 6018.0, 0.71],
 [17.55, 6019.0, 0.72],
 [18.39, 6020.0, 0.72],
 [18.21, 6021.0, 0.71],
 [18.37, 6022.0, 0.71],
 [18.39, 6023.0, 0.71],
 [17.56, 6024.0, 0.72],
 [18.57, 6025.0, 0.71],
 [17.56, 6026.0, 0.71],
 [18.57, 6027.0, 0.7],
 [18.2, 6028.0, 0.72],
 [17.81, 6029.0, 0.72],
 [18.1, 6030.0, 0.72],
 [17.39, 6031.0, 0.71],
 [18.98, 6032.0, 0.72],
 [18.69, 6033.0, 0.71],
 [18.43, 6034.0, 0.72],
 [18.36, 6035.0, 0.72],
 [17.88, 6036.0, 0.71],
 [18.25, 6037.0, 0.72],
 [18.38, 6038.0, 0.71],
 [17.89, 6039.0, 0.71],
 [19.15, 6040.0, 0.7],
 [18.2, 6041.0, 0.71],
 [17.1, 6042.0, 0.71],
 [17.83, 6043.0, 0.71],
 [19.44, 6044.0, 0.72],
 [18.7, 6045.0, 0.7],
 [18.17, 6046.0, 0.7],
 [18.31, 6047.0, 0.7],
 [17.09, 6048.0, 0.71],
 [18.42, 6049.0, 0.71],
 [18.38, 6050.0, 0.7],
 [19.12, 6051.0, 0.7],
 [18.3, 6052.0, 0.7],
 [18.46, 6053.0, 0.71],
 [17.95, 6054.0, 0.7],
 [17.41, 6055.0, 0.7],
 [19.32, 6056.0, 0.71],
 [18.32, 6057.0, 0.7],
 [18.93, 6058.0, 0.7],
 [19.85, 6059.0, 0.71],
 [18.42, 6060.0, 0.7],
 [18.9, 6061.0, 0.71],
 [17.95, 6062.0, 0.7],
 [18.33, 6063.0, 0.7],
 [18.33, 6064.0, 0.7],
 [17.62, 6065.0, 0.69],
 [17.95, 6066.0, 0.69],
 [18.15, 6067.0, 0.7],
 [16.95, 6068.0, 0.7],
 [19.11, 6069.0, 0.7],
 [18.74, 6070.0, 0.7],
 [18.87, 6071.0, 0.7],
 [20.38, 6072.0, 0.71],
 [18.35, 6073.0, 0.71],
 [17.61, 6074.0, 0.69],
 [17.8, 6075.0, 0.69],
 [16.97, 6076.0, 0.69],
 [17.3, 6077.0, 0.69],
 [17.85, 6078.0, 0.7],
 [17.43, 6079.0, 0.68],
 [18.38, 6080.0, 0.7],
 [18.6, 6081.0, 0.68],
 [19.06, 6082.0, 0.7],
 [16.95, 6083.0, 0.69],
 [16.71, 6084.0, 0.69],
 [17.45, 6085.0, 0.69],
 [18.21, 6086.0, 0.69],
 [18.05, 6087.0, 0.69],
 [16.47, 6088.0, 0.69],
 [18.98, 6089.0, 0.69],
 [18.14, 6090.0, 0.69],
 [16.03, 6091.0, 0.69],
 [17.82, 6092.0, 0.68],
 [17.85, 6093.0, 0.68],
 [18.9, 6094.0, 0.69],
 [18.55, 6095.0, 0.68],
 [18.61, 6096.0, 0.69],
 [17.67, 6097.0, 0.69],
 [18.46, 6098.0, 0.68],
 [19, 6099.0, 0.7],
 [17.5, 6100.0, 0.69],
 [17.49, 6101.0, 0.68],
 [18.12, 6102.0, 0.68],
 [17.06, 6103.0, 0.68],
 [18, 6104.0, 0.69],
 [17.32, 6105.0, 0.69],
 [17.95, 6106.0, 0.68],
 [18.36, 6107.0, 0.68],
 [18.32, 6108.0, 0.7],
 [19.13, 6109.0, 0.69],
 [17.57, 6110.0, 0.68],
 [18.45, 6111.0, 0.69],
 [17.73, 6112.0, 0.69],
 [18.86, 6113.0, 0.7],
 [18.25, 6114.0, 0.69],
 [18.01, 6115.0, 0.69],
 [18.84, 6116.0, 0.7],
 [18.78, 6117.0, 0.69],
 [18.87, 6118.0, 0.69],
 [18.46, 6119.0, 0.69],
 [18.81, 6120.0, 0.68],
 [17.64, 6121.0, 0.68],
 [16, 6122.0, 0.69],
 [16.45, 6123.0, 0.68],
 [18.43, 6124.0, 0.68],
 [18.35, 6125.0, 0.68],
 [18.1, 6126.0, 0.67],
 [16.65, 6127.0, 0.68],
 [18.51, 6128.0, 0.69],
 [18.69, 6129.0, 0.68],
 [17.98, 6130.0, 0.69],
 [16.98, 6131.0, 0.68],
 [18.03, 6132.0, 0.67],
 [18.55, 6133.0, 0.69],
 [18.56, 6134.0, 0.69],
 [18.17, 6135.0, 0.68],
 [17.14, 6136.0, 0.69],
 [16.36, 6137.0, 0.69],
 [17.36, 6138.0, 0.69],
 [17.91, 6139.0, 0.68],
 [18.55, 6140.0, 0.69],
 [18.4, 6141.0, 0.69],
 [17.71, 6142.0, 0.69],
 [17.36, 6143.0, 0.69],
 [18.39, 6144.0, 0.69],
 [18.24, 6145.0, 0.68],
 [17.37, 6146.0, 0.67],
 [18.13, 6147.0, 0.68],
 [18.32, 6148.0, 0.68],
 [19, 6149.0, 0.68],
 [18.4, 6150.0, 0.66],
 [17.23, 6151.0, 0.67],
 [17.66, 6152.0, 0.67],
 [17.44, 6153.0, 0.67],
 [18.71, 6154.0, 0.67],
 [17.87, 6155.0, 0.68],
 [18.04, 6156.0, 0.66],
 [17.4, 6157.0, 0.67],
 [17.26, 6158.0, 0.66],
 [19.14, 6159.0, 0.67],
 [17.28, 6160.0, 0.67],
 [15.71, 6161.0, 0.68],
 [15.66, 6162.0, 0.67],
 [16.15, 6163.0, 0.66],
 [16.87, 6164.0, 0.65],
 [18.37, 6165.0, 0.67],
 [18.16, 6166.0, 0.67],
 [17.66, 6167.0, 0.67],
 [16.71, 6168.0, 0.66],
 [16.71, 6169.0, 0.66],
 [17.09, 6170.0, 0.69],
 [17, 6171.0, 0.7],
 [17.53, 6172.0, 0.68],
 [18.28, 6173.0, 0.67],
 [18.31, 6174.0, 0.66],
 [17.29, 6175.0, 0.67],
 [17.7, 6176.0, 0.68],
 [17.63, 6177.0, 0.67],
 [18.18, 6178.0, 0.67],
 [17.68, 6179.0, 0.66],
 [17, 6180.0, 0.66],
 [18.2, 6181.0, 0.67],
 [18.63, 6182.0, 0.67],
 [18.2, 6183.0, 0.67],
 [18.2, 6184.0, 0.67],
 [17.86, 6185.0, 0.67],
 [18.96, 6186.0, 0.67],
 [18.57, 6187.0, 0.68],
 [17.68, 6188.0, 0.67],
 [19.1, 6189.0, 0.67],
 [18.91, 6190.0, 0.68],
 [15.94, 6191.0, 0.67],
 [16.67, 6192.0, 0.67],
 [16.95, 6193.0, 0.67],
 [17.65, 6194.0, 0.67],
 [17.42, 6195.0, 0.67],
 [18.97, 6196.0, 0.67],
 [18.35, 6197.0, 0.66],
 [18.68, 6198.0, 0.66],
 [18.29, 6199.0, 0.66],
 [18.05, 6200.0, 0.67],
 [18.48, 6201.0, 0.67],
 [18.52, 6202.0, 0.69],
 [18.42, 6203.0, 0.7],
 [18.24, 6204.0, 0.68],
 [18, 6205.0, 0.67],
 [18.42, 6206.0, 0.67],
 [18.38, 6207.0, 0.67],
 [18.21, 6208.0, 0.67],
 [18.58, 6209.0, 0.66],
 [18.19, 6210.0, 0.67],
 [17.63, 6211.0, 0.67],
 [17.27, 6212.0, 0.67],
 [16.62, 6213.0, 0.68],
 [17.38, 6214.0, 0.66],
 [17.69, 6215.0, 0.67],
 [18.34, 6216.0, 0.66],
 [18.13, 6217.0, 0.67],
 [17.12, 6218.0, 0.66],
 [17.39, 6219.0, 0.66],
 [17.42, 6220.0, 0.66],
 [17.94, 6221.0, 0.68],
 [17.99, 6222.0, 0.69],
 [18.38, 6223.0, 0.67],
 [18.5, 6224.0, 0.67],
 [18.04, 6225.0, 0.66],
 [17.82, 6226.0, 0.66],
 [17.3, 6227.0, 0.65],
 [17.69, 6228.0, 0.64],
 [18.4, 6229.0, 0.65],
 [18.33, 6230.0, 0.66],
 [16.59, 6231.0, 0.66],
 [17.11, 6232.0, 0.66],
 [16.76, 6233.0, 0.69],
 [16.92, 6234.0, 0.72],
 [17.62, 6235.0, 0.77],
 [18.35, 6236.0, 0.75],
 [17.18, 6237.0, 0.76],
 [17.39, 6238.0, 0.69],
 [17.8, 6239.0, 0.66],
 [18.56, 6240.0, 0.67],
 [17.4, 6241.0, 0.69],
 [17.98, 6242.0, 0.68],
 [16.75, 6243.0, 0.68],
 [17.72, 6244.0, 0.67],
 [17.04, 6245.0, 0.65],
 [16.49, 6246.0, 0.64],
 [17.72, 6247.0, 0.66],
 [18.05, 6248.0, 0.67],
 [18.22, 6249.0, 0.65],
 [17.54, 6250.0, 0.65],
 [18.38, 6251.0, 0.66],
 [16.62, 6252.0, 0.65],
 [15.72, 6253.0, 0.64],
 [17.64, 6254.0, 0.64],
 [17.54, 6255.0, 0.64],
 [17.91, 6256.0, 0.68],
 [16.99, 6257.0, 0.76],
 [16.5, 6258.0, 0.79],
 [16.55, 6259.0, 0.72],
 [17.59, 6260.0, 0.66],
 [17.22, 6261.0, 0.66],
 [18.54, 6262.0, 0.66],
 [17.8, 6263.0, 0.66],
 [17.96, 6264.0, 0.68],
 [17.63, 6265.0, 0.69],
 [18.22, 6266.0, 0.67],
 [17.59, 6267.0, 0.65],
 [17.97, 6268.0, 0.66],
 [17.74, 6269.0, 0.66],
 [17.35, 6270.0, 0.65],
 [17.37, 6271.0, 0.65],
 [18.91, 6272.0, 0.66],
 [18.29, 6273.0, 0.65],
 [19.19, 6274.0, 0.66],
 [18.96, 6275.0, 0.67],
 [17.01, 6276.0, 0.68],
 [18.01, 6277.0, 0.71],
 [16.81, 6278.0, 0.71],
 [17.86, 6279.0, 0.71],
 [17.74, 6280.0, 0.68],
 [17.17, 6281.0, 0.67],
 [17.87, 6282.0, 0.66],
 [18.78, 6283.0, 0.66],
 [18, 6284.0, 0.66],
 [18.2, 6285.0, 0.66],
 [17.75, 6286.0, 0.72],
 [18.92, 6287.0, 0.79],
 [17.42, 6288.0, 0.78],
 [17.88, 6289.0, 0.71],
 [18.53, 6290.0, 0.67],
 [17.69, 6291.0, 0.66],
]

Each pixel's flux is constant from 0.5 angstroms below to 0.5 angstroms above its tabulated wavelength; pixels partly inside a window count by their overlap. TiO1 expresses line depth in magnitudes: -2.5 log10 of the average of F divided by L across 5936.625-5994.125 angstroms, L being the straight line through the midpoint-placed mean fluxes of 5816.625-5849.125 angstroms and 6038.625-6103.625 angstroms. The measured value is 0.00 mag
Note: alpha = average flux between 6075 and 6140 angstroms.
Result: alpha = 17.9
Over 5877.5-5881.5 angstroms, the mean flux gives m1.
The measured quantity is 19.2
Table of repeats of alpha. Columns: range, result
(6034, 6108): 18.1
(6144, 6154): 18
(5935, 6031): 18.5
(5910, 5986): 18.7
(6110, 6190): 17.9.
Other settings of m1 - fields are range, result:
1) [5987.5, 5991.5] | 18.7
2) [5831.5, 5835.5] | 20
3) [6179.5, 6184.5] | 18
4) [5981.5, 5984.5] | 19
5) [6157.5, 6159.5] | 18.2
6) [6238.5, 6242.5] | 17.9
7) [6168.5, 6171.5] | 16.9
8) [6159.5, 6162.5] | 16.2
